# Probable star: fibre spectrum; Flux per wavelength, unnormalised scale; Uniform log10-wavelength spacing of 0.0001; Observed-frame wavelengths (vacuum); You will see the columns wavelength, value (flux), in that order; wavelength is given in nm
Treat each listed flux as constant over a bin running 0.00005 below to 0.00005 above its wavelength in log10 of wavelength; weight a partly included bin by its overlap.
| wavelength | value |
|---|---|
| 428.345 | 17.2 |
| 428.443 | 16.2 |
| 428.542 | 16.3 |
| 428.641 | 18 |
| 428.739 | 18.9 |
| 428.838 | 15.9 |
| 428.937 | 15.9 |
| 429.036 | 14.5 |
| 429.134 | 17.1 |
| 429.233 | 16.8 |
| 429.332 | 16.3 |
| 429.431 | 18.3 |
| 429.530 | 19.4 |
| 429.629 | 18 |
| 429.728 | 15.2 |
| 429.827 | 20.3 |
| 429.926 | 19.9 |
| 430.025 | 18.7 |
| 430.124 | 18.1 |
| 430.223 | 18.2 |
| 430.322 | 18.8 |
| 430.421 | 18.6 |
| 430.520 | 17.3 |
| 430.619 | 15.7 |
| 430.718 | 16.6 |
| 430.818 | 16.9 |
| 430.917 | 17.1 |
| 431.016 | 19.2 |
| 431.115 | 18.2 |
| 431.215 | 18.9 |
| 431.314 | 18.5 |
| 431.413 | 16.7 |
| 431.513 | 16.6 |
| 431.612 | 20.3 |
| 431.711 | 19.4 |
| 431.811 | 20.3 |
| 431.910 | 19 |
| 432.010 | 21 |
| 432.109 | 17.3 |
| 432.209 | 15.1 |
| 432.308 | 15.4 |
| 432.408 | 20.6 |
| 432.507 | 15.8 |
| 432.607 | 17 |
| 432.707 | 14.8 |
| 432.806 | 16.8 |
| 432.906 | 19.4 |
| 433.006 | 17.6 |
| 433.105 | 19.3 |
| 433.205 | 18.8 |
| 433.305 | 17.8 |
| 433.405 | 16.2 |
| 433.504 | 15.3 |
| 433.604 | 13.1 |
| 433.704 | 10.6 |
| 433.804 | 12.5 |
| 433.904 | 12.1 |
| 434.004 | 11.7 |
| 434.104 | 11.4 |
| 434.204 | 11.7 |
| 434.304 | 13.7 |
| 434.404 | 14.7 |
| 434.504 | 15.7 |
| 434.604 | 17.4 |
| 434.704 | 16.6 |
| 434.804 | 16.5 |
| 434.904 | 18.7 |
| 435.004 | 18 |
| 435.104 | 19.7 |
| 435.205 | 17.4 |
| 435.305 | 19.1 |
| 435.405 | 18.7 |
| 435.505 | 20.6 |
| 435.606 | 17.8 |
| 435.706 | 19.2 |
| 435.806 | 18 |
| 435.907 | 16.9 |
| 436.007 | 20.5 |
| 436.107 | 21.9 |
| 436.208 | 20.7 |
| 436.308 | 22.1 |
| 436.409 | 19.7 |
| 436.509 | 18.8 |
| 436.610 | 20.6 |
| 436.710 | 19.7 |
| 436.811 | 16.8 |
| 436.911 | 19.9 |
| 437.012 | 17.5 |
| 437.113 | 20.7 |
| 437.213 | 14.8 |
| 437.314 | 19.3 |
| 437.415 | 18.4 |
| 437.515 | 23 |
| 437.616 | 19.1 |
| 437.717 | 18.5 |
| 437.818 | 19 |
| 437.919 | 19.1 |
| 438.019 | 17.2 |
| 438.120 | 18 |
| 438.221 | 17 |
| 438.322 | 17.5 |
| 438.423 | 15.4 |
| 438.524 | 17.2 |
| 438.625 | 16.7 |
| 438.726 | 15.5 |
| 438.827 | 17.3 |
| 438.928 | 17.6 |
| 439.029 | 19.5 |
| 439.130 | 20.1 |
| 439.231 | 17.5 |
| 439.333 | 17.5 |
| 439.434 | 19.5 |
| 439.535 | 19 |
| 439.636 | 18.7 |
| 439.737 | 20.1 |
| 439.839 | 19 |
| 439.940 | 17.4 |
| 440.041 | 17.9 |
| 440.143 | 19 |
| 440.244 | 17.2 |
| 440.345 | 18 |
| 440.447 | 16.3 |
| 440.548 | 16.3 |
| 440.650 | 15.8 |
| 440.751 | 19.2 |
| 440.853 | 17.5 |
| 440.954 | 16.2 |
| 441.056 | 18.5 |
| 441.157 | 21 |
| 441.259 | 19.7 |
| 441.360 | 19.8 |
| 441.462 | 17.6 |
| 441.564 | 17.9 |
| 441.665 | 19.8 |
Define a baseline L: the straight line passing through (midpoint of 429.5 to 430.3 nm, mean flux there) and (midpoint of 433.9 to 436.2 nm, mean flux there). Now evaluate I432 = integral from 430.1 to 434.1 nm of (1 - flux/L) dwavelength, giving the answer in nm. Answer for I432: 0.20 nm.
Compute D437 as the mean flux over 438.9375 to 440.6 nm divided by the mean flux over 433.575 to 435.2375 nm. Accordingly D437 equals 1.24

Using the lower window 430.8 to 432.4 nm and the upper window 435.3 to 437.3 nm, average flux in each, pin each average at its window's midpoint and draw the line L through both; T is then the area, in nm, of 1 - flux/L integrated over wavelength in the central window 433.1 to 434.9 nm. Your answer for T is 0.38 nm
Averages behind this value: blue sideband 18.2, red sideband 19.2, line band 14.7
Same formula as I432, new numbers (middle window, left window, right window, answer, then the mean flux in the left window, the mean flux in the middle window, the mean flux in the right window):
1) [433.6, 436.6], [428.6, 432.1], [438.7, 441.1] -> 0.166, 18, 17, 18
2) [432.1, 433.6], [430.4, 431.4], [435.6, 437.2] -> 0.102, 17.6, 17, 19.4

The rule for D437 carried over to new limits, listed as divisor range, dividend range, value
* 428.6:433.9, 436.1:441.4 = 1.06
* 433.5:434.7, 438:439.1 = 1.29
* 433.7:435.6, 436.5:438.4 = 1.18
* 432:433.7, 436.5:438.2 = 1.12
